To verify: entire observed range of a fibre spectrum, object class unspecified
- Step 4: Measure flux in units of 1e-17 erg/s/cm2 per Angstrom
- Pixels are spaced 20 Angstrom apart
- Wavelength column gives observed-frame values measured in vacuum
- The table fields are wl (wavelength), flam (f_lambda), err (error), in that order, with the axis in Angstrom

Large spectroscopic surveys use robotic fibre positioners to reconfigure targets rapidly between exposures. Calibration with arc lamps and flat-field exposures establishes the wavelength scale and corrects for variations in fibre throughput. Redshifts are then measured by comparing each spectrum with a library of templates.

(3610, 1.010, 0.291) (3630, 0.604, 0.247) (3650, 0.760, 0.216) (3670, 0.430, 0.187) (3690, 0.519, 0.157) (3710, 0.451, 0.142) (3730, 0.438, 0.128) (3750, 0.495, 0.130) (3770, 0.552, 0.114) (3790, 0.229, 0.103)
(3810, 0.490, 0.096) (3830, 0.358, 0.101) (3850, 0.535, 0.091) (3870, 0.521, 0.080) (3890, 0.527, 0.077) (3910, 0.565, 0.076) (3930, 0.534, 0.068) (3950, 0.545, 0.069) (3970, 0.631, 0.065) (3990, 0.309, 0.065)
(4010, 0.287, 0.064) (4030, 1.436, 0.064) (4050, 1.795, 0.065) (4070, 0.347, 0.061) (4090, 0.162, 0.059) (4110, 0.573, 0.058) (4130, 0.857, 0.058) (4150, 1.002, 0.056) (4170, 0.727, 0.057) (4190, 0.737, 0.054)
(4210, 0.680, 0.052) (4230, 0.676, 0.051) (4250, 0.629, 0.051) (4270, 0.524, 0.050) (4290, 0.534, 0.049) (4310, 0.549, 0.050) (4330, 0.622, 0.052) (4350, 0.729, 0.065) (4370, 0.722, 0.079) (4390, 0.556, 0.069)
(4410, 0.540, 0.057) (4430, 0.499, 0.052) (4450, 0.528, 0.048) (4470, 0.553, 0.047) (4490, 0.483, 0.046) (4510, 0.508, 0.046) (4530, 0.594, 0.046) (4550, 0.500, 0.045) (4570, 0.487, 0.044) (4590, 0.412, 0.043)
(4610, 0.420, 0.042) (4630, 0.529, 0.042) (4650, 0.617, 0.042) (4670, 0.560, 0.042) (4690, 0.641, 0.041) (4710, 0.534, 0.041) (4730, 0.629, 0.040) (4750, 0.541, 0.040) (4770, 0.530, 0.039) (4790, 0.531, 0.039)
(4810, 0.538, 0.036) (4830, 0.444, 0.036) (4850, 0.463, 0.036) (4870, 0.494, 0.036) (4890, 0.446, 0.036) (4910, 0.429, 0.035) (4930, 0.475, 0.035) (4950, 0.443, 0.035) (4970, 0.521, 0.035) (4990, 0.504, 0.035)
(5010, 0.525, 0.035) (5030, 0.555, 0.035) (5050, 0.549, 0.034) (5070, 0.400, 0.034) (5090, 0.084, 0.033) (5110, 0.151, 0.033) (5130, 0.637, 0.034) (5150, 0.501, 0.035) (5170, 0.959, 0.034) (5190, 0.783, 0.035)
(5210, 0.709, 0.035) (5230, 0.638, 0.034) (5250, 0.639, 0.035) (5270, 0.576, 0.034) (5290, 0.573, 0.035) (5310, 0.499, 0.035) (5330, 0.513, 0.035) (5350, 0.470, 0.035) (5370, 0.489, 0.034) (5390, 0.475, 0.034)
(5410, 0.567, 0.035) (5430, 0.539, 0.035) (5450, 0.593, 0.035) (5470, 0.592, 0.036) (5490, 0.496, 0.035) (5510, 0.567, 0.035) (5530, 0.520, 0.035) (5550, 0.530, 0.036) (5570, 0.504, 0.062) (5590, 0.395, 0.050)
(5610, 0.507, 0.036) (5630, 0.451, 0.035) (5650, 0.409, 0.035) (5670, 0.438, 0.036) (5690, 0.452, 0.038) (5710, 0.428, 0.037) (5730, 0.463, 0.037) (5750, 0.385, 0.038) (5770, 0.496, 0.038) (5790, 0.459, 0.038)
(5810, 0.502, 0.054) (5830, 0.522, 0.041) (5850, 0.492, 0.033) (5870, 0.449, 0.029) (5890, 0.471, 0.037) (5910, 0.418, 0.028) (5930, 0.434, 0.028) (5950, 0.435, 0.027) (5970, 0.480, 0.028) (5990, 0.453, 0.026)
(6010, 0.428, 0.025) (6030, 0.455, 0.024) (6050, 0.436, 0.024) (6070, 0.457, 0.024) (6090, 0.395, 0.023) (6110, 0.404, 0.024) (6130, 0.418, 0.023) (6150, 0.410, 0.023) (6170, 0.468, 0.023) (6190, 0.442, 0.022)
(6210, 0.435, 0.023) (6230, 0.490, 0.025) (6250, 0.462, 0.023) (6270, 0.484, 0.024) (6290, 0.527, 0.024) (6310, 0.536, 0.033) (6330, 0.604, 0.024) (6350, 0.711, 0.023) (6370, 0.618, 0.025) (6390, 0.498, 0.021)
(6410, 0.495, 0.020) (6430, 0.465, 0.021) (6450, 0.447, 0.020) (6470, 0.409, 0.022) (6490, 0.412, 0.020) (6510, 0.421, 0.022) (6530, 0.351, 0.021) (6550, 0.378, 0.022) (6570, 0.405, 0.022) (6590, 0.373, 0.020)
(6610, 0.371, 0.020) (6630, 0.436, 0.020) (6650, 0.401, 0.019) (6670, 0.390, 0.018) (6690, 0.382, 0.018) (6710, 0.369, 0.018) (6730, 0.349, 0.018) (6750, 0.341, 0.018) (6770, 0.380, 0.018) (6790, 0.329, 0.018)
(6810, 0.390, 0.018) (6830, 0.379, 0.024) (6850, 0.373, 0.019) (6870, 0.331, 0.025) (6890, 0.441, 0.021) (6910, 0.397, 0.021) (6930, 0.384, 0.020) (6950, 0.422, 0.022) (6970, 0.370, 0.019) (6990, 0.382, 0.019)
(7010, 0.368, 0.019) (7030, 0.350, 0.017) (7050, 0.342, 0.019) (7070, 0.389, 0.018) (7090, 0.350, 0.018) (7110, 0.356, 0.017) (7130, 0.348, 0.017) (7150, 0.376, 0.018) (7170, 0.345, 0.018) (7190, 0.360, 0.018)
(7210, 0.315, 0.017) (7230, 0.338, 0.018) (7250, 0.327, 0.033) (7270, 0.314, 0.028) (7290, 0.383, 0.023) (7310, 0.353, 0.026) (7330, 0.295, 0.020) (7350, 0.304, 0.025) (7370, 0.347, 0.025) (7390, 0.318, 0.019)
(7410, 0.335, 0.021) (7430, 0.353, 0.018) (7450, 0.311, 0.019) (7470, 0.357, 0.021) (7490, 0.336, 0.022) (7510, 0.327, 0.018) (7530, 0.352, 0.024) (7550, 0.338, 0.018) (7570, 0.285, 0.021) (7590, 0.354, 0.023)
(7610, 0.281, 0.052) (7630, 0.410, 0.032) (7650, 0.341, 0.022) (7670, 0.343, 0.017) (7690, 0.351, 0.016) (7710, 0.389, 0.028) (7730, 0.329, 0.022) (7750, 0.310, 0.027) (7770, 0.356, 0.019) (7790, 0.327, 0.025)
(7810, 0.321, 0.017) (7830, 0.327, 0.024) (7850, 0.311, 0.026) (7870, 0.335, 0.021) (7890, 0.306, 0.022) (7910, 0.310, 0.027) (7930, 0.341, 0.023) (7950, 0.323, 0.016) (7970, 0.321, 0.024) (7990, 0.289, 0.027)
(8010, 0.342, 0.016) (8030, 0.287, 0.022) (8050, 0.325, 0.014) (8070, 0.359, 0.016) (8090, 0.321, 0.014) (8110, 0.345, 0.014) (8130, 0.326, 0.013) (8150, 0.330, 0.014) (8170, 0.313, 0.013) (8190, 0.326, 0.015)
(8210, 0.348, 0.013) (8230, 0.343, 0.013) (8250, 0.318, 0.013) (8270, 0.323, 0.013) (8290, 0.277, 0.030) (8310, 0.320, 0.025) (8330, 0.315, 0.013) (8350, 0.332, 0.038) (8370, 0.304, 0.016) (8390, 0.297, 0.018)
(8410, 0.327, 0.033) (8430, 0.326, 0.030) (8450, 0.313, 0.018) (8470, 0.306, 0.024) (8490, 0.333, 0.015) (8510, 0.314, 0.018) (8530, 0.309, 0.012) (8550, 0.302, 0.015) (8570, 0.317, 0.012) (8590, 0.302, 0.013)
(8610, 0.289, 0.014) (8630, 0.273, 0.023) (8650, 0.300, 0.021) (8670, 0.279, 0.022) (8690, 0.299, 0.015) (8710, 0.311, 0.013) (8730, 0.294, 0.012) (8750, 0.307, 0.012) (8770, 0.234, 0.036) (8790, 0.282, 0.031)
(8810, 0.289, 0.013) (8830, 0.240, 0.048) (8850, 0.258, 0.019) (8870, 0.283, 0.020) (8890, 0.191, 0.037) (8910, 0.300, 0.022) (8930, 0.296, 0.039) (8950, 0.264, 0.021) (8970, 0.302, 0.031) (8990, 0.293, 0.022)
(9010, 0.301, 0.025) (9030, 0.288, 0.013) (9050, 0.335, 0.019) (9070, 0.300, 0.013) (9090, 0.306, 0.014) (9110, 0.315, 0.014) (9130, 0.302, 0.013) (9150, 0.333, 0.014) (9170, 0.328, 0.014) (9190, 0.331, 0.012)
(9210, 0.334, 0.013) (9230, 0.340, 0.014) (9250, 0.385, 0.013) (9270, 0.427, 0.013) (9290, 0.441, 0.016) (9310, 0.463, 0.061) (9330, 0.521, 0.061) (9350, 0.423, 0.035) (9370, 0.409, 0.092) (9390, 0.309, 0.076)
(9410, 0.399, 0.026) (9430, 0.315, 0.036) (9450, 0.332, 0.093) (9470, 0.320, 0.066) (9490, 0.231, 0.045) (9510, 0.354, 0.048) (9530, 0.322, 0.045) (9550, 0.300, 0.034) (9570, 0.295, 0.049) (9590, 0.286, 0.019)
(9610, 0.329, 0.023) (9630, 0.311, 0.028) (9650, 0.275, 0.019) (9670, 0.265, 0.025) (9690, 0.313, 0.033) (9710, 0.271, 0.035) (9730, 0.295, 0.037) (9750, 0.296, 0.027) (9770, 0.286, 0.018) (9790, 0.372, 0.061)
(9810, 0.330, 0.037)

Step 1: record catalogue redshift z 2.33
